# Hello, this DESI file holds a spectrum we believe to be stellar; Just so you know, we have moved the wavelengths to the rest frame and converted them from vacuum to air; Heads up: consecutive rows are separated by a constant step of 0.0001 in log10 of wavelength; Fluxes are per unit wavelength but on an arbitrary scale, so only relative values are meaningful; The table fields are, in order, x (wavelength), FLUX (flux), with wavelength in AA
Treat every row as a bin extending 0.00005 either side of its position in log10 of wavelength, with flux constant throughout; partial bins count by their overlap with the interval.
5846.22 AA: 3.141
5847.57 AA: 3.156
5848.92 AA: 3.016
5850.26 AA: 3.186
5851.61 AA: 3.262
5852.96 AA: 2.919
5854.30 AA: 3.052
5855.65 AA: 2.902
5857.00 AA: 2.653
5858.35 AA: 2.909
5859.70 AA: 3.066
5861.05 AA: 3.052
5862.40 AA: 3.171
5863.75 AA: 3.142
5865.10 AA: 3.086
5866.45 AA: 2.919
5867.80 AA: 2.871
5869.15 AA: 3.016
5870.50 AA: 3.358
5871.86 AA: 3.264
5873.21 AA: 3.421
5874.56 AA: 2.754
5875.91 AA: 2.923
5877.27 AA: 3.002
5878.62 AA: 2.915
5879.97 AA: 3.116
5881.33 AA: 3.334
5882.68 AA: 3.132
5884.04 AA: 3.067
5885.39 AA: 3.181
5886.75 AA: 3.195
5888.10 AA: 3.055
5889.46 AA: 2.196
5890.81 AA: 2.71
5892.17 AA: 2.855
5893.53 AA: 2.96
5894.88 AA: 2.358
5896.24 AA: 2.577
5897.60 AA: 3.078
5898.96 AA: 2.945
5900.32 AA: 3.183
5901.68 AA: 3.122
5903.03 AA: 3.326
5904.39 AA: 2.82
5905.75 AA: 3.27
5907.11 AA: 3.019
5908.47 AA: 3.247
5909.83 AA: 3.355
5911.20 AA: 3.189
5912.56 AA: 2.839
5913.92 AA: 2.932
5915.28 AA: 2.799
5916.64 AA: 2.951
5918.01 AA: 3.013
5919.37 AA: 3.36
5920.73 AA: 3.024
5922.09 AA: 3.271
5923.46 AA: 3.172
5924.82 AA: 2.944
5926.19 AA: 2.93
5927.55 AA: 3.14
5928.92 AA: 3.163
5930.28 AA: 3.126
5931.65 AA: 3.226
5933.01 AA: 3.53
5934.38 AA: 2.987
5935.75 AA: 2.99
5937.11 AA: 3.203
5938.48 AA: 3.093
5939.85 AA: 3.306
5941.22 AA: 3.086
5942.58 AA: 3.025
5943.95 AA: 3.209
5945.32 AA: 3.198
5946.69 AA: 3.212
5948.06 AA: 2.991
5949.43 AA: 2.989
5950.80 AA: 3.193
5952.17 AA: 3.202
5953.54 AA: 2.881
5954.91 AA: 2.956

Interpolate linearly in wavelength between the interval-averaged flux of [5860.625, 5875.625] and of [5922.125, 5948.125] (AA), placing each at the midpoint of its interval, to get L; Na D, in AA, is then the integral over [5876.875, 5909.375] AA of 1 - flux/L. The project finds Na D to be 1.3 AA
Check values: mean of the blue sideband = 3.09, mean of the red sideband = 3.14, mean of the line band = 2.99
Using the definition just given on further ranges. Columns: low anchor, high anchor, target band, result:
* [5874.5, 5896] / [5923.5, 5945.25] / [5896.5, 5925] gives -0.50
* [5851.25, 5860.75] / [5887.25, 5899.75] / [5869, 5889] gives -1.92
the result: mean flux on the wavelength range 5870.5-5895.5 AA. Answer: 2.98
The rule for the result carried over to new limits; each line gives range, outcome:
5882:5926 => 3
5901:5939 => 3.11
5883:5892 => 2.91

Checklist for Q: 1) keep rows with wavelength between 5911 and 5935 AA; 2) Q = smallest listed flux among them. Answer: 2.799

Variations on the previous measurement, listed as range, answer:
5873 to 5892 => 2.196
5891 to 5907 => 2.358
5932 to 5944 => 2.987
